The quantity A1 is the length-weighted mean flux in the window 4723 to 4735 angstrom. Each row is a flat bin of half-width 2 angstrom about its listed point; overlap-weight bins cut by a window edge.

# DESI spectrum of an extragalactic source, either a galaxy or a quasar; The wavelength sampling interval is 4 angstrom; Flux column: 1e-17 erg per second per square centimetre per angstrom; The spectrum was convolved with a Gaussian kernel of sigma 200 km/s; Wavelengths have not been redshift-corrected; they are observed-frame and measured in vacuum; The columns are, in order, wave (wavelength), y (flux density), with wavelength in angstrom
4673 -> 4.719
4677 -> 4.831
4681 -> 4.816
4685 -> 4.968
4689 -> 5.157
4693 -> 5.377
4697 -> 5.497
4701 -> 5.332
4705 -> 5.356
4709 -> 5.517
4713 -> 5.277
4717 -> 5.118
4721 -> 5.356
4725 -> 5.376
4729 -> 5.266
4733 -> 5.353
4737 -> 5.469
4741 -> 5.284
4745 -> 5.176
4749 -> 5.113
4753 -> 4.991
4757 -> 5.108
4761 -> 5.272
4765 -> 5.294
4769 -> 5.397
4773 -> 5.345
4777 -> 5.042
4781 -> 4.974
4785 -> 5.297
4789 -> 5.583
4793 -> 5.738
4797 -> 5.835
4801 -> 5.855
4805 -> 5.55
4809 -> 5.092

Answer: 5.33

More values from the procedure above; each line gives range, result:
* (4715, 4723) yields 5.24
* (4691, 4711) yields 5.42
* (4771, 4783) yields 5.12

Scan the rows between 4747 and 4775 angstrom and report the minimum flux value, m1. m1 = 4.991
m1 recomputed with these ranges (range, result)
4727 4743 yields 5.266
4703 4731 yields 5.118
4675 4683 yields 4.816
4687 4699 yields 5.157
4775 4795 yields 4.974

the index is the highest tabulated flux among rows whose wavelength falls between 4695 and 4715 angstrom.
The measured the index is 5.517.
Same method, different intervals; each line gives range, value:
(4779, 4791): 5.583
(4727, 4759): 5.469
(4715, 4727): 5.376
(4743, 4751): 5.176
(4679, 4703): 5.497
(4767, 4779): 5.397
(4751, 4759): 5.108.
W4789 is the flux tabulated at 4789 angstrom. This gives 5.583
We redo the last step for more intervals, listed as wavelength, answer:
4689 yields 5.157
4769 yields 5.397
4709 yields 5.517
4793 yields 5.738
